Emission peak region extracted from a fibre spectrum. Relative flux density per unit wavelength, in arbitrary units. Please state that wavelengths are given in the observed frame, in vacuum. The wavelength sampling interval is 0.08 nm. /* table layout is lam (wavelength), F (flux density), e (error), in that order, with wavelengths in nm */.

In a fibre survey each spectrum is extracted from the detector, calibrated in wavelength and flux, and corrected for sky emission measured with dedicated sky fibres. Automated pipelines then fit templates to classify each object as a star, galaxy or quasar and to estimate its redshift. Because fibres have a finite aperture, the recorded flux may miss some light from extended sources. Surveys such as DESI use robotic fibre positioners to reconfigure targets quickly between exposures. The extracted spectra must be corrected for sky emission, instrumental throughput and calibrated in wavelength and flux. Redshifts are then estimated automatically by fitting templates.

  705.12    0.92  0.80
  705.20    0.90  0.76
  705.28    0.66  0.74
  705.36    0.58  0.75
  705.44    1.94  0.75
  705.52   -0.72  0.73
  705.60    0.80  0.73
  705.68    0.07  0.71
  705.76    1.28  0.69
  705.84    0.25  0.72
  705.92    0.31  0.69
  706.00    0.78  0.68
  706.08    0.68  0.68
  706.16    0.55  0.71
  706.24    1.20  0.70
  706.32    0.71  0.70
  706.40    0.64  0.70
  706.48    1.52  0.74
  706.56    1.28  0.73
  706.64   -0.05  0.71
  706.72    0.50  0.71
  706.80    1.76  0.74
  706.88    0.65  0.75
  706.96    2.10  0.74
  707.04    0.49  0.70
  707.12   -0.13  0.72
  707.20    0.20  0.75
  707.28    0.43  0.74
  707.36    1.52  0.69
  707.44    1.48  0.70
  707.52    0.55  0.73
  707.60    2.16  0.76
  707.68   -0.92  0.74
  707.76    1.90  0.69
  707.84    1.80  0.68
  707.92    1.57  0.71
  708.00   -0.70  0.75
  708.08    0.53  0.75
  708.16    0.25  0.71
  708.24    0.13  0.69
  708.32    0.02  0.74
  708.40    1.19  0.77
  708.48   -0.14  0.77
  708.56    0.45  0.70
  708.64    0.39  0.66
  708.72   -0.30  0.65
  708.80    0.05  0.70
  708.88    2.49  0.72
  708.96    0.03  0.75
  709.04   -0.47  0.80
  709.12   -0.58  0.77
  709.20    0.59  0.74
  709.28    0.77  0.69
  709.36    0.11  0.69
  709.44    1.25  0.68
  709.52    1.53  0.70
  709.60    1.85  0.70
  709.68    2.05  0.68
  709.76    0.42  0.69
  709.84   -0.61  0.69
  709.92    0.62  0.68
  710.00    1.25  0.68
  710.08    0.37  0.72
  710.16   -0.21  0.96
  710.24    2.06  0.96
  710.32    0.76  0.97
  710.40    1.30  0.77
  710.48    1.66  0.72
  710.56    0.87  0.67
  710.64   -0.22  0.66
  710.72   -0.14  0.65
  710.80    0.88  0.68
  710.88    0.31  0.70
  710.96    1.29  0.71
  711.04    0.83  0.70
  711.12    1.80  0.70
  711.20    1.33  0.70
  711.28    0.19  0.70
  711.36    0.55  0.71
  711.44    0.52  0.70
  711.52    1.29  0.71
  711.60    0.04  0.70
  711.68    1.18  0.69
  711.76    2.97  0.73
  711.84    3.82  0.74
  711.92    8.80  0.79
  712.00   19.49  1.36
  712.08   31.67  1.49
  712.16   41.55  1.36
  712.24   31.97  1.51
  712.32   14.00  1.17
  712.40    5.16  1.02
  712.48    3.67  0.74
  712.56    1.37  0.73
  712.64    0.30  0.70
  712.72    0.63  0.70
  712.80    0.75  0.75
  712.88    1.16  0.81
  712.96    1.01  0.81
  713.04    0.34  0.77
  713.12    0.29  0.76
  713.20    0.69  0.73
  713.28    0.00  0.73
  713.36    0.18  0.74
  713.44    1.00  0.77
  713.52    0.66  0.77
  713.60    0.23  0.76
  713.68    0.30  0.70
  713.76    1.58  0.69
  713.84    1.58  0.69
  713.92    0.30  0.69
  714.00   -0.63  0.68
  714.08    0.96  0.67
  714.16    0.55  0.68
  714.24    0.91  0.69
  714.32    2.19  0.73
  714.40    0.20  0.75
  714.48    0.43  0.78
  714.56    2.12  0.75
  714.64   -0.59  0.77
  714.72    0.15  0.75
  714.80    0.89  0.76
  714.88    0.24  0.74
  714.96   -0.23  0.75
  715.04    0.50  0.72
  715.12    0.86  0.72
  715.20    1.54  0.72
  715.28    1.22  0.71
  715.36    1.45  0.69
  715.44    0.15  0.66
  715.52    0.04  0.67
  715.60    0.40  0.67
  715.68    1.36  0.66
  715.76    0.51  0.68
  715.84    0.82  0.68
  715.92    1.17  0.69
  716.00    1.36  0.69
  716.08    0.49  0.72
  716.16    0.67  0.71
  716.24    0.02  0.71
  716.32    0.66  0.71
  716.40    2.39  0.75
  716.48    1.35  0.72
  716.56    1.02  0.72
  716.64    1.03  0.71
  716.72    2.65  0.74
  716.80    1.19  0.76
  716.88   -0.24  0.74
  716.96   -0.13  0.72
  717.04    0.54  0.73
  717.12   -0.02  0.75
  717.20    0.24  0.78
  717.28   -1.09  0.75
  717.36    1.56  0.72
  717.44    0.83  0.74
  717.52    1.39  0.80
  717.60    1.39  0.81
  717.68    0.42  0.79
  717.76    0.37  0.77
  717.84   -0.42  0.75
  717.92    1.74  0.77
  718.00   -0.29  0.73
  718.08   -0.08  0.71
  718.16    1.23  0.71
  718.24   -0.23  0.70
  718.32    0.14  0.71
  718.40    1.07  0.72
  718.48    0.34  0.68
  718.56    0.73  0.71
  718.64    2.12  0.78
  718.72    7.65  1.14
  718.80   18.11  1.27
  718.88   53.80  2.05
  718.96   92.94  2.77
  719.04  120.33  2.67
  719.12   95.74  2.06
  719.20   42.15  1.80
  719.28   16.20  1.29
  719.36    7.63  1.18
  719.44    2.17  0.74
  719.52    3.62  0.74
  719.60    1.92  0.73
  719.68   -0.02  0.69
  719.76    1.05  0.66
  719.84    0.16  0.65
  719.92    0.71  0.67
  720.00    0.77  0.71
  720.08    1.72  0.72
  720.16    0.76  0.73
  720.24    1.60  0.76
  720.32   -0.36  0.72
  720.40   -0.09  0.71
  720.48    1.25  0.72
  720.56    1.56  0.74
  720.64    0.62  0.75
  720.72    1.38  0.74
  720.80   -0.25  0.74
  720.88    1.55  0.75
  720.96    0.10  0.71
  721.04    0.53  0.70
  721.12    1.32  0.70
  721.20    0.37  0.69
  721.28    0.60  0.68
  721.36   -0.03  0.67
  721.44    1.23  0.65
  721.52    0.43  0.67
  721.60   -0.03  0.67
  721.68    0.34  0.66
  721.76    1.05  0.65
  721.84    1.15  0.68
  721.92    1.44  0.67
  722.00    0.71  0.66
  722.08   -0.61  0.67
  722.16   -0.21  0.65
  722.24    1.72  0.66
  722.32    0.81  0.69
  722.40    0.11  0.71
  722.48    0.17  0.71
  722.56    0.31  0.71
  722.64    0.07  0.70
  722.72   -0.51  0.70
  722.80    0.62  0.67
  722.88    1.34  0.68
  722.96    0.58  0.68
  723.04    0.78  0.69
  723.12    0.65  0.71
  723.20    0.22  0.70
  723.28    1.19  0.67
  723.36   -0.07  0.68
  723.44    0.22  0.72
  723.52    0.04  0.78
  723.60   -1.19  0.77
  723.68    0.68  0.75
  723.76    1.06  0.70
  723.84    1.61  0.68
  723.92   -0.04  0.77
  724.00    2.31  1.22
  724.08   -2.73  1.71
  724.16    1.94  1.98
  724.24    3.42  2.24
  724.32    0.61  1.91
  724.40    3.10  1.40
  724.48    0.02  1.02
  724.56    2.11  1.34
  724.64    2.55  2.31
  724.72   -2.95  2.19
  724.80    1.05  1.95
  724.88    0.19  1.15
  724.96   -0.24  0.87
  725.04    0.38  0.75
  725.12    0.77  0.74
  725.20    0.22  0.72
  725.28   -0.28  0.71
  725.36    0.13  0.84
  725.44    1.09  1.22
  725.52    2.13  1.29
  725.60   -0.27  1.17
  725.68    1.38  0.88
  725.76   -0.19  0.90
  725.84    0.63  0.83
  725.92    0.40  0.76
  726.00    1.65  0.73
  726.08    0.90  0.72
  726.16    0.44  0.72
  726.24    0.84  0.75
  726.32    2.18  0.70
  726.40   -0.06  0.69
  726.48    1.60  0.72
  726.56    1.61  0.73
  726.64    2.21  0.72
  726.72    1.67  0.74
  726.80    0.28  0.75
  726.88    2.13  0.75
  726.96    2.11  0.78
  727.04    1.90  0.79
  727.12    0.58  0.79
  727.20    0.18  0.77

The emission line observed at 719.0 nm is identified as [O III]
